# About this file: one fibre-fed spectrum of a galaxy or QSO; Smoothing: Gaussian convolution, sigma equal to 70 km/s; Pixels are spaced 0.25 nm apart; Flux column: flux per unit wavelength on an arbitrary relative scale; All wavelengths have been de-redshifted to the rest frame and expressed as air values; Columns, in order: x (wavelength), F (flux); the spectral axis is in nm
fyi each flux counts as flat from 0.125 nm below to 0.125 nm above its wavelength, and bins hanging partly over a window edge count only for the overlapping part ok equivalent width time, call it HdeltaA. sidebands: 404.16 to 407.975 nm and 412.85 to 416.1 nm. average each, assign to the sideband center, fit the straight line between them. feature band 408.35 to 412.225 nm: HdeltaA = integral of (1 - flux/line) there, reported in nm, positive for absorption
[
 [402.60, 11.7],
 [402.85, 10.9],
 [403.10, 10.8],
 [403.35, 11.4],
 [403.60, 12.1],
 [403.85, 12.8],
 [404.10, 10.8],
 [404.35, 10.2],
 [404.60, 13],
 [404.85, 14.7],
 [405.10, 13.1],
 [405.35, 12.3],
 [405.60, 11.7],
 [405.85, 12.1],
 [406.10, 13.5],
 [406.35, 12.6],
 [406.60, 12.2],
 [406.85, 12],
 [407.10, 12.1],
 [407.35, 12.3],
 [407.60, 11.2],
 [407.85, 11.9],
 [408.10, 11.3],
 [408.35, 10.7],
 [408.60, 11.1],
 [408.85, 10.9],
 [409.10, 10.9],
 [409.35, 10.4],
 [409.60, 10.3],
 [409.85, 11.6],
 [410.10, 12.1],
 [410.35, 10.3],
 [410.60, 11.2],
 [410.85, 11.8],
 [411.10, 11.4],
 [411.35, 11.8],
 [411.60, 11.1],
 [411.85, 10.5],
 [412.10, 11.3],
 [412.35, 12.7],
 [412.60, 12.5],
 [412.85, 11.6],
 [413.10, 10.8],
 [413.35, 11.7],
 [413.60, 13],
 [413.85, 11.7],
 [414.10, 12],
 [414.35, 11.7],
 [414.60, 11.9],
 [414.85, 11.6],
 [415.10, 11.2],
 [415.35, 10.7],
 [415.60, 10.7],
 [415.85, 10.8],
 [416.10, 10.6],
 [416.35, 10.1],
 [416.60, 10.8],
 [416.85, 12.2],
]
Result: 0.25 nm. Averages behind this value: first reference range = 12.3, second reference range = 11.5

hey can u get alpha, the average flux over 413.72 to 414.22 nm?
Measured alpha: 11.9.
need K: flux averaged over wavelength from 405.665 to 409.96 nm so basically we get 11.6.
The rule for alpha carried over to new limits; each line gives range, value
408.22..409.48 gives 10.8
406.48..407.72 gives 12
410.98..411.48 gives 11.6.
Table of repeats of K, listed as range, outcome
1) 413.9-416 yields 11.3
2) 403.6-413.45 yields 11.7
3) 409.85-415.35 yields 11.6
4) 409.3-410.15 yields 11.1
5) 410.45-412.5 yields 11.5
